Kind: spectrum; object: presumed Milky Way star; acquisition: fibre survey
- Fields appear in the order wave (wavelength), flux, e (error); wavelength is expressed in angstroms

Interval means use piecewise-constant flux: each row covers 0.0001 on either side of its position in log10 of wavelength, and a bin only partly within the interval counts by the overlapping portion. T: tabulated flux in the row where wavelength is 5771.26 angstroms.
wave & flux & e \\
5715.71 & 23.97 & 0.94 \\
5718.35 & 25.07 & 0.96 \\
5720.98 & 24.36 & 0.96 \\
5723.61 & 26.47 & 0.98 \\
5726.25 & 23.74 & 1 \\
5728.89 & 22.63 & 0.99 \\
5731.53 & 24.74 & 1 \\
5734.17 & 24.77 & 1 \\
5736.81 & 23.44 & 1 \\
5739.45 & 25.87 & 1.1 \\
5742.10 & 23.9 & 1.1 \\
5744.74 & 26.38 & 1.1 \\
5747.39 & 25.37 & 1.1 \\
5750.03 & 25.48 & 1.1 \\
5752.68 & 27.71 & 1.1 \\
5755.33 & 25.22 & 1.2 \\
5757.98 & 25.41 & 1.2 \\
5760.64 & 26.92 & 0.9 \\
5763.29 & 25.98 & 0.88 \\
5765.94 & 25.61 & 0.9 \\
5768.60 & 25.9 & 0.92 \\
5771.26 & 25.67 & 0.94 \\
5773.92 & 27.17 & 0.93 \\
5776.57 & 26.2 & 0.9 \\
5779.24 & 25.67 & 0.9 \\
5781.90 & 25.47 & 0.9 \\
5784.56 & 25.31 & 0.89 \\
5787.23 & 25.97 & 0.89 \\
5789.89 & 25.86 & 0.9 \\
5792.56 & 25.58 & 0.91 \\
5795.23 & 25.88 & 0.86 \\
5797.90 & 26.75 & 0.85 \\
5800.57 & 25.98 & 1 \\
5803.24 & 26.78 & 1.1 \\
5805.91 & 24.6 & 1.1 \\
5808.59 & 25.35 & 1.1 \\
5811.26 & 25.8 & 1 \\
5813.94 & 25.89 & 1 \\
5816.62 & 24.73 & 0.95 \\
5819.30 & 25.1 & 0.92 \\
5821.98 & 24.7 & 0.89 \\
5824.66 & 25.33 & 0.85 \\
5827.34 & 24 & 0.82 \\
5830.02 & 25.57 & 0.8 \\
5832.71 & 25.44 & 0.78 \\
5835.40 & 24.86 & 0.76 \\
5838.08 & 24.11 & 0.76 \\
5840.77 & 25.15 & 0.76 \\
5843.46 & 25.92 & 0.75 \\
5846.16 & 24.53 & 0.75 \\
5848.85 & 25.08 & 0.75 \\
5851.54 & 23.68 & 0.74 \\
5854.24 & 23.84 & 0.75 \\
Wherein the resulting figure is 25.67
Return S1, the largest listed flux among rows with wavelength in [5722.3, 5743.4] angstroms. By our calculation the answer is 26.47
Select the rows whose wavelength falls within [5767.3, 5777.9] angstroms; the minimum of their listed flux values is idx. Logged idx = 25.67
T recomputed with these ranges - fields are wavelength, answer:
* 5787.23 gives 25.97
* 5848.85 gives 25.08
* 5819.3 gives 25.1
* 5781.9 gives 25.47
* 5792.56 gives 25.58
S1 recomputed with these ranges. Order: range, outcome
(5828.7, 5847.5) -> 25.92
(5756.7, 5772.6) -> 26.92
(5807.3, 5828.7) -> 25.89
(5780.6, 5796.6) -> 25.97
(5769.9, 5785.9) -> 27.17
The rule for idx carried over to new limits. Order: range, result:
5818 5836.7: 24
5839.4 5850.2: 24.53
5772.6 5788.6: 25.31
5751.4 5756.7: 25.22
